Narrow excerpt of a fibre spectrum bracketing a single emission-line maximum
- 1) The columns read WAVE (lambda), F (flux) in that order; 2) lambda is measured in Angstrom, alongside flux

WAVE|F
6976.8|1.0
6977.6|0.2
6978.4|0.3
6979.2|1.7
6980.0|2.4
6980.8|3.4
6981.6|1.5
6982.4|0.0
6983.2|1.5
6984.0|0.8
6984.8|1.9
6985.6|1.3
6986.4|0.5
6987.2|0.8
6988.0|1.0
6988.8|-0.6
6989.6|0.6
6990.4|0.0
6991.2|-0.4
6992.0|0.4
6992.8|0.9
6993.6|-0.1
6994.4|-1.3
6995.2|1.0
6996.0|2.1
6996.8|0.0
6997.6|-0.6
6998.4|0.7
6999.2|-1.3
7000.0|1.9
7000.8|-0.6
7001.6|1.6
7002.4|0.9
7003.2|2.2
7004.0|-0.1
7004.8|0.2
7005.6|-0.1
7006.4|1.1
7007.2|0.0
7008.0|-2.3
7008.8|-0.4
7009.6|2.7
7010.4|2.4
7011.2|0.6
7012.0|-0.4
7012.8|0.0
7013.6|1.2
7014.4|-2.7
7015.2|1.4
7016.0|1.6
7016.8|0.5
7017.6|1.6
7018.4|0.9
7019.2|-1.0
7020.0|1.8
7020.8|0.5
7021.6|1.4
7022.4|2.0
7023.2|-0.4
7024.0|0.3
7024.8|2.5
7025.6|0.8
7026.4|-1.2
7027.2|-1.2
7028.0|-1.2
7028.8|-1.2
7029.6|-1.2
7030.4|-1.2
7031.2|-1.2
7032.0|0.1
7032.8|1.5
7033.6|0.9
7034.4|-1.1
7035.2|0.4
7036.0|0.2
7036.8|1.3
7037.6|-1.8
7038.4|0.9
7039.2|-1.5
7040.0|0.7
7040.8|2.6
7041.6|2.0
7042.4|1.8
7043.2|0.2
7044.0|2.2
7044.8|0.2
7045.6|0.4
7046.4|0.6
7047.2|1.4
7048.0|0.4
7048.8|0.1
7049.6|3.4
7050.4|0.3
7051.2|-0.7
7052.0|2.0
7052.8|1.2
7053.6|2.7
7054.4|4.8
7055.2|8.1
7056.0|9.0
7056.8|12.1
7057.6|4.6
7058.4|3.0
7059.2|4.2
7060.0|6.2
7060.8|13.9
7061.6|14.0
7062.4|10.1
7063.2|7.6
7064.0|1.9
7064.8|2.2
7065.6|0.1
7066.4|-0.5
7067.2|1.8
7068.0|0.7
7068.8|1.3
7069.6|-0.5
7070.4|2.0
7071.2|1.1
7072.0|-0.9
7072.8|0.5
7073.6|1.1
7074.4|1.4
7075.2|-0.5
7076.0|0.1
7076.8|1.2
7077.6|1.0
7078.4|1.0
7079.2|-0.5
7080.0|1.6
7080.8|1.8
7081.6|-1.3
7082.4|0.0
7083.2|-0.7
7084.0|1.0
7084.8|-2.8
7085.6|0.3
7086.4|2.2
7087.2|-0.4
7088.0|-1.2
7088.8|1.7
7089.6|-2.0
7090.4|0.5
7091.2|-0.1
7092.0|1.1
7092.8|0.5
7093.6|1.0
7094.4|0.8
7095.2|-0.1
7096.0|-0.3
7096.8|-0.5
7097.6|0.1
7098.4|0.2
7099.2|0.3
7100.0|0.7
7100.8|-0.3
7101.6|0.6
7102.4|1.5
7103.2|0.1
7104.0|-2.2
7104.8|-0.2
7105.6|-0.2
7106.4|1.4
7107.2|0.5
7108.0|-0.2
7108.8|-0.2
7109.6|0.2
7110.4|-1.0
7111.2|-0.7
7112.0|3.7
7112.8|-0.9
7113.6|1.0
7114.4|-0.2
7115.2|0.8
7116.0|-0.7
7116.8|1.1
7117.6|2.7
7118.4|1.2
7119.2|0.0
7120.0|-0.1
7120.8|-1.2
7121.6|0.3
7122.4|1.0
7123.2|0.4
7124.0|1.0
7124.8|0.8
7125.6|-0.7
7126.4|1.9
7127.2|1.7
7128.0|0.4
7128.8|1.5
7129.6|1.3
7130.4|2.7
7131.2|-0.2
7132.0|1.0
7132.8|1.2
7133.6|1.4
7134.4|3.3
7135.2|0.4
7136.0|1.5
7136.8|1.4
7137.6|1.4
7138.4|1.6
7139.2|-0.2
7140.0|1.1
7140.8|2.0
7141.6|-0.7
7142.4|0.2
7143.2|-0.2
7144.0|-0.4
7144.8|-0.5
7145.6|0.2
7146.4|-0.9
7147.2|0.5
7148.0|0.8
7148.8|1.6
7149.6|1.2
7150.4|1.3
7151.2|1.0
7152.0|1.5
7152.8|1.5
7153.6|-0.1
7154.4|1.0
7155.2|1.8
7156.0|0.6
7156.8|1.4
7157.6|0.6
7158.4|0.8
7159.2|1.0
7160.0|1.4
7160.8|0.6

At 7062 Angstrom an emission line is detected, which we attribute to [O II] 3727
